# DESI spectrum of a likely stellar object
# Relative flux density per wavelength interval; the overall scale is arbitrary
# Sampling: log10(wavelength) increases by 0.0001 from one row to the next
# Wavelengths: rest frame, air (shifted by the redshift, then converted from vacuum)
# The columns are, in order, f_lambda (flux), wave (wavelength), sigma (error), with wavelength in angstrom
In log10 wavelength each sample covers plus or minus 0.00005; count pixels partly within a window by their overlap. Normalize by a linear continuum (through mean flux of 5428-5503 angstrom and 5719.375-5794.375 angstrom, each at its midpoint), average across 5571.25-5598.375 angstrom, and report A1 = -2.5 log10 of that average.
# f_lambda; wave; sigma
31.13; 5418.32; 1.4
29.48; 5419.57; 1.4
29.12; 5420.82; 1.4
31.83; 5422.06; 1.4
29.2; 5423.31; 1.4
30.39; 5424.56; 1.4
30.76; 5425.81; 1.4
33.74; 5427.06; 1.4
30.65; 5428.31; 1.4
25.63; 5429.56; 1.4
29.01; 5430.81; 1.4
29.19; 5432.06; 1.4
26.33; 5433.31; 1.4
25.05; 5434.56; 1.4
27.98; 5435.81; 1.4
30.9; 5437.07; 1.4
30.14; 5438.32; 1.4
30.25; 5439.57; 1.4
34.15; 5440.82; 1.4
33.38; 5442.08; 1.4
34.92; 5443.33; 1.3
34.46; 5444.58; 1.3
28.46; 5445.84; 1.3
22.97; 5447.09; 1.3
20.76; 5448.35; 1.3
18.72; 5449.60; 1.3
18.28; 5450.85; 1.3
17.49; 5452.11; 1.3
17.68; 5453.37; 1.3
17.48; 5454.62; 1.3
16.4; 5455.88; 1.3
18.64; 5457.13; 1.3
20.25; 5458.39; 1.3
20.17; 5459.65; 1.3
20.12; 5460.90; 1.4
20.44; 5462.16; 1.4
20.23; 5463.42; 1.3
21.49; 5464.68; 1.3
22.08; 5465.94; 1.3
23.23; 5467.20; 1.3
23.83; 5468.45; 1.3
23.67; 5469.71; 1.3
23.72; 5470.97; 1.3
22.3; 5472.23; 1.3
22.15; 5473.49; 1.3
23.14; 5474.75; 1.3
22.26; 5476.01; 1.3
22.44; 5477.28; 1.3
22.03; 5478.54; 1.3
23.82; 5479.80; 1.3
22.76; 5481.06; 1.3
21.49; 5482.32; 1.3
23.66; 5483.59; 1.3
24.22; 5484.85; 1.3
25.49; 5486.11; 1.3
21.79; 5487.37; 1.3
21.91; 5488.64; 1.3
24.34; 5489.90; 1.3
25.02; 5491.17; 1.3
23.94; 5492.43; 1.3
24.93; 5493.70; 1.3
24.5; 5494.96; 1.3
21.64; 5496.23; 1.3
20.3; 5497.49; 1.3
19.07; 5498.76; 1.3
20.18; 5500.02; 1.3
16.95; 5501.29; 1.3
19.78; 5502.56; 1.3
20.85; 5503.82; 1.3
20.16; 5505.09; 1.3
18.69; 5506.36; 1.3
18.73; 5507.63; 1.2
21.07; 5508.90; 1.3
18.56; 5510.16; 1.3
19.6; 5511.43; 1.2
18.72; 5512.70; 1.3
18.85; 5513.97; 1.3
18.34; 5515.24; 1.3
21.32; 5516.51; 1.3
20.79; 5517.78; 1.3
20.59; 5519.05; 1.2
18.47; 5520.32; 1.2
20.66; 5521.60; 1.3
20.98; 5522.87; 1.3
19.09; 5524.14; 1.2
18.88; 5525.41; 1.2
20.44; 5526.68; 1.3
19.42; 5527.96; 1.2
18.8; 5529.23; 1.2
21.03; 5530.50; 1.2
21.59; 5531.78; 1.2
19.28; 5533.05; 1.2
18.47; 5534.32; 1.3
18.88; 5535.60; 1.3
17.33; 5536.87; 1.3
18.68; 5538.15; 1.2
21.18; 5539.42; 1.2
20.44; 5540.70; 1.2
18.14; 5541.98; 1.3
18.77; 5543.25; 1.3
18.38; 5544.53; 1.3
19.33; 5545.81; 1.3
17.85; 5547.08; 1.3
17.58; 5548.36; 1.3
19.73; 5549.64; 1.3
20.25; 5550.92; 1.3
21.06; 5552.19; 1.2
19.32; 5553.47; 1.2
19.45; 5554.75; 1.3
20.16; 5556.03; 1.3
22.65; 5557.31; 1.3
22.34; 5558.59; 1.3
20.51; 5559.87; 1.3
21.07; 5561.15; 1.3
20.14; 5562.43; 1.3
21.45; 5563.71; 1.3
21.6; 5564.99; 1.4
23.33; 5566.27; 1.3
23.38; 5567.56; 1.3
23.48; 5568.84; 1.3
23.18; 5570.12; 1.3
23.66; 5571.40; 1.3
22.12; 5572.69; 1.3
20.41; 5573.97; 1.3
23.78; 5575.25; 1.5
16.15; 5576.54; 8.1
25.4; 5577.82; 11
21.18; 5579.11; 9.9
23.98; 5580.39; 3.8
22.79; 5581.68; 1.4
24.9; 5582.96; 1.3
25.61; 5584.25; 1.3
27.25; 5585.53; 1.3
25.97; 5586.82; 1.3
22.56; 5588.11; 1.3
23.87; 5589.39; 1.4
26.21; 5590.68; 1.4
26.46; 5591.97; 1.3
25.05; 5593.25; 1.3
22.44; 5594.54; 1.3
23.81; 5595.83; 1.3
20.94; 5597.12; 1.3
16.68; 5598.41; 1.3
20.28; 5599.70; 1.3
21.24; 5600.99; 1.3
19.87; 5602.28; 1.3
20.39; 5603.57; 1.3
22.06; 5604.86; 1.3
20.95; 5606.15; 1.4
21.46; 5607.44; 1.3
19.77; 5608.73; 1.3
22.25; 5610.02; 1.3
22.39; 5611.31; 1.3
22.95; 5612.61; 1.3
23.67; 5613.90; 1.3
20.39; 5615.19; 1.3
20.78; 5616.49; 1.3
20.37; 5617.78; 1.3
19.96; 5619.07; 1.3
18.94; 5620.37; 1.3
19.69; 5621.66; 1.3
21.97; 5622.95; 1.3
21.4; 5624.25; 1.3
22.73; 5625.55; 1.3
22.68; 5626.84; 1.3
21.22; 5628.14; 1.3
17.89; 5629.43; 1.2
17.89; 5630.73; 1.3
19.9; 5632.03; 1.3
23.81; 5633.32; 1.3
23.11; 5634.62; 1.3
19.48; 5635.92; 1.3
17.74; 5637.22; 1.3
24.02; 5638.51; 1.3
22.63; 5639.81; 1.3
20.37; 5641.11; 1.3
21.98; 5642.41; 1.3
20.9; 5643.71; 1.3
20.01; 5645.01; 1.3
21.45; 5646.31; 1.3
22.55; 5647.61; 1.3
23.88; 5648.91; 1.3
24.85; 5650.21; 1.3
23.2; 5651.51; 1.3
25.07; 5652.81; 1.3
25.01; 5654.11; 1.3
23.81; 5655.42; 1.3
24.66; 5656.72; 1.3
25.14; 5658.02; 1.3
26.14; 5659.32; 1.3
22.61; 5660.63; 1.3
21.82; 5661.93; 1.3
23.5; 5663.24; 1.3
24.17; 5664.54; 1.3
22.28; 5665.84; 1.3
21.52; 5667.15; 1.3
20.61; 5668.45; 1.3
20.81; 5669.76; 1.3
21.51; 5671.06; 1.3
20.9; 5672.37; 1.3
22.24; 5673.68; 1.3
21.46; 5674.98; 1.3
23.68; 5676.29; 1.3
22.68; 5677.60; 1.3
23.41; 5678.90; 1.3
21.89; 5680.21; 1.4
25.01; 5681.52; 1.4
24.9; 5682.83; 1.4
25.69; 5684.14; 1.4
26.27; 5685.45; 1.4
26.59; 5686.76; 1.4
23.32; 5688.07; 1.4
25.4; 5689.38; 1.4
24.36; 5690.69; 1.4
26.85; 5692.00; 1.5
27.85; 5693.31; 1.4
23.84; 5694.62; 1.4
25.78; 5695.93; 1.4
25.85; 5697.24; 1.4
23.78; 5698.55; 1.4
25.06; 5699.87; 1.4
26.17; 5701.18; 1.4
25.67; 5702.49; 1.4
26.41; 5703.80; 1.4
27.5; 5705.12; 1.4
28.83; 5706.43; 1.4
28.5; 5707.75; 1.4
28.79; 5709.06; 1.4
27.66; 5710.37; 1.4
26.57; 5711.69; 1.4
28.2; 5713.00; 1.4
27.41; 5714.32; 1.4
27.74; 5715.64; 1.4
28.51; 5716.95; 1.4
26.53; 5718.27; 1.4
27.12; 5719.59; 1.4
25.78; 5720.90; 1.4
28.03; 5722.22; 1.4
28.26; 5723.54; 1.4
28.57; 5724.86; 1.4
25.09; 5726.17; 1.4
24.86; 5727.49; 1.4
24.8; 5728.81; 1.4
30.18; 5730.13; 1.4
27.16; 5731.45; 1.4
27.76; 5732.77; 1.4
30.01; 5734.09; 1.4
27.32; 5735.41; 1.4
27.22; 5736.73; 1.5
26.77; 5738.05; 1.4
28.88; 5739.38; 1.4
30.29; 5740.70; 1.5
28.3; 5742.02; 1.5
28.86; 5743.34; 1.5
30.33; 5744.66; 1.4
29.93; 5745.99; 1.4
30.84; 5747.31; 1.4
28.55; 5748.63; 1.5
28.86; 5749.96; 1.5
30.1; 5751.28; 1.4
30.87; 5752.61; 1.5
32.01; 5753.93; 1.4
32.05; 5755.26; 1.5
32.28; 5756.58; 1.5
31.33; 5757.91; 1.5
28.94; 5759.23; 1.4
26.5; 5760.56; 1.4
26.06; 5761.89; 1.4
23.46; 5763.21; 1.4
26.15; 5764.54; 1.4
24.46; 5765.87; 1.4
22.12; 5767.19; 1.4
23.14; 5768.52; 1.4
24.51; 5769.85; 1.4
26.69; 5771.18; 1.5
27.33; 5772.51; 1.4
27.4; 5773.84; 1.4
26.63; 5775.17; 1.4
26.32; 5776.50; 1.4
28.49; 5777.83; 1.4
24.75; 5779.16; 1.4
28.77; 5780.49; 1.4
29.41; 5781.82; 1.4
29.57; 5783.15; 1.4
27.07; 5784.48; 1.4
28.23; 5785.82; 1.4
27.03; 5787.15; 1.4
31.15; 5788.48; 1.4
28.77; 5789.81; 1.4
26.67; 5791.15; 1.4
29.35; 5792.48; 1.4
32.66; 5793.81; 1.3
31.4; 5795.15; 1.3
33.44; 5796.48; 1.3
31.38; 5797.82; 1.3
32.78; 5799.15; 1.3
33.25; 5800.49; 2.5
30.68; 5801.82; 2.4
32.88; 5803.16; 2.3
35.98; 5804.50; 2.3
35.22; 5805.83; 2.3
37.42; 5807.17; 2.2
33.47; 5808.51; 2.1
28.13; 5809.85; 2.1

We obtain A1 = 0.089 mag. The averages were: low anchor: 23.6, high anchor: 28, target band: 23.4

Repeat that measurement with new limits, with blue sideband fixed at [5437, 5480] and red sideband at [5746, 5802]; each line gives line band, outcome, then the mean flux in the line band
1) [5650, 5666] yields 0.11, 24.1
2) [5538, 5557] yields 0.27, 19.4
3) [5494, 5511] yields 0.20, 20.1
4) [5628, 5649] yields 0.25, 21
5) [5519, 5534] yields 0.23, 19.9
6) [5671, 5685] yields 0.17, 23.1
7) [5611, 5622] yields 0.23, 21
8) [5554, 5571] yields 0.16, 21.8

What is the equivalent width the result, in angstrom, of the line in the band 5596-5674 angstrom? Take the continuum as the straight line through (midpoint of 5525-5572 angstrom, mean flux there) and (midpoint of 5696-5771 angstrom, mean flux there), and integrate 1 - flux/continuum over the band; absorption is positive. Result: 6.6 angstrom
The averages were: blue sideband 20.3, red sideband 27.6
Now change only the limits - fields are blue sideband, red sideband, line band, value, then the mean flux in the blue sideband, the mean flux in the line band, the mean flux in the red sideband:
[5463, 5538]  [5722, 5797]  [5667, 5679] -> 1.9 angstrom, 21.1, 21.8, 28.2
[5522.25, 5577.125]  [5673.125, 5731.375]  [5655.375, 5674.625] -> 1.5 angstrom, 20.3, 22.7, 26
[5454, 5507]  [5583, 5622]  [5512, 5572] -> 4.8 angstrom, 21.7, 20.2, 22.2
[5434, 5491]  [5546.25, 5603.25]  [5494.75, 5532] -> 4.9 angstrom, 23.6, 19.9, 22.1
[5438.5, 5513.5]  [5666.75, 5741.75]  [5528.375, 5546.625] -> 3.2 angstrom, 22.4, 19.3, 25.9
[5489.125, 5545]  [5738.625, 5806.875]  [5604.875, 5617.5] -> 1.0 angstrom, 20.1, 21.6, 29.1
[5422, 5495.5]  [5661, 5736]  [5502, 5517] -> 3.2 angstrom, 24.6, 19.5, 25.5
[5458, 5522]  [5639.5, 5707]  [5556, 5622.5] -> 1.8 angstrom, 21.5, 22.2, 23.9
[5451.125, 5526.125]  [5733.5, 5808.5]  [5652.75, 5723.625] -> 4.6 angstrom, 21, 25.1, 29.2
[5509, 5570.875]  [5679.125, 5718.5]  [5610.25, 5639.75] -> 2.9 angstrom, 20.1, 21.1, 26.2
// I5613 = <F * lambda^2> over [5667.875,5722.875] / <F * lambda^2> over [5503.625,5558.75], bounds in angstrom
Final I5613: 1.37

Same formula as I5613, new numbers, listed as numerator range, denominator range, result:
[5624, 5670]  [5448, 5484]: 1.13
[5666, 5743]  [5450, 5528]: 1.34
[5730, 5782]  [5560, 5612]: 1.32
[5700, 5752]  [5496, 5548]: 1.54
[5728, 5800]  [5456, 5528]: 1.47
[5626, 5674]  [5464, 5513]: 1.07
